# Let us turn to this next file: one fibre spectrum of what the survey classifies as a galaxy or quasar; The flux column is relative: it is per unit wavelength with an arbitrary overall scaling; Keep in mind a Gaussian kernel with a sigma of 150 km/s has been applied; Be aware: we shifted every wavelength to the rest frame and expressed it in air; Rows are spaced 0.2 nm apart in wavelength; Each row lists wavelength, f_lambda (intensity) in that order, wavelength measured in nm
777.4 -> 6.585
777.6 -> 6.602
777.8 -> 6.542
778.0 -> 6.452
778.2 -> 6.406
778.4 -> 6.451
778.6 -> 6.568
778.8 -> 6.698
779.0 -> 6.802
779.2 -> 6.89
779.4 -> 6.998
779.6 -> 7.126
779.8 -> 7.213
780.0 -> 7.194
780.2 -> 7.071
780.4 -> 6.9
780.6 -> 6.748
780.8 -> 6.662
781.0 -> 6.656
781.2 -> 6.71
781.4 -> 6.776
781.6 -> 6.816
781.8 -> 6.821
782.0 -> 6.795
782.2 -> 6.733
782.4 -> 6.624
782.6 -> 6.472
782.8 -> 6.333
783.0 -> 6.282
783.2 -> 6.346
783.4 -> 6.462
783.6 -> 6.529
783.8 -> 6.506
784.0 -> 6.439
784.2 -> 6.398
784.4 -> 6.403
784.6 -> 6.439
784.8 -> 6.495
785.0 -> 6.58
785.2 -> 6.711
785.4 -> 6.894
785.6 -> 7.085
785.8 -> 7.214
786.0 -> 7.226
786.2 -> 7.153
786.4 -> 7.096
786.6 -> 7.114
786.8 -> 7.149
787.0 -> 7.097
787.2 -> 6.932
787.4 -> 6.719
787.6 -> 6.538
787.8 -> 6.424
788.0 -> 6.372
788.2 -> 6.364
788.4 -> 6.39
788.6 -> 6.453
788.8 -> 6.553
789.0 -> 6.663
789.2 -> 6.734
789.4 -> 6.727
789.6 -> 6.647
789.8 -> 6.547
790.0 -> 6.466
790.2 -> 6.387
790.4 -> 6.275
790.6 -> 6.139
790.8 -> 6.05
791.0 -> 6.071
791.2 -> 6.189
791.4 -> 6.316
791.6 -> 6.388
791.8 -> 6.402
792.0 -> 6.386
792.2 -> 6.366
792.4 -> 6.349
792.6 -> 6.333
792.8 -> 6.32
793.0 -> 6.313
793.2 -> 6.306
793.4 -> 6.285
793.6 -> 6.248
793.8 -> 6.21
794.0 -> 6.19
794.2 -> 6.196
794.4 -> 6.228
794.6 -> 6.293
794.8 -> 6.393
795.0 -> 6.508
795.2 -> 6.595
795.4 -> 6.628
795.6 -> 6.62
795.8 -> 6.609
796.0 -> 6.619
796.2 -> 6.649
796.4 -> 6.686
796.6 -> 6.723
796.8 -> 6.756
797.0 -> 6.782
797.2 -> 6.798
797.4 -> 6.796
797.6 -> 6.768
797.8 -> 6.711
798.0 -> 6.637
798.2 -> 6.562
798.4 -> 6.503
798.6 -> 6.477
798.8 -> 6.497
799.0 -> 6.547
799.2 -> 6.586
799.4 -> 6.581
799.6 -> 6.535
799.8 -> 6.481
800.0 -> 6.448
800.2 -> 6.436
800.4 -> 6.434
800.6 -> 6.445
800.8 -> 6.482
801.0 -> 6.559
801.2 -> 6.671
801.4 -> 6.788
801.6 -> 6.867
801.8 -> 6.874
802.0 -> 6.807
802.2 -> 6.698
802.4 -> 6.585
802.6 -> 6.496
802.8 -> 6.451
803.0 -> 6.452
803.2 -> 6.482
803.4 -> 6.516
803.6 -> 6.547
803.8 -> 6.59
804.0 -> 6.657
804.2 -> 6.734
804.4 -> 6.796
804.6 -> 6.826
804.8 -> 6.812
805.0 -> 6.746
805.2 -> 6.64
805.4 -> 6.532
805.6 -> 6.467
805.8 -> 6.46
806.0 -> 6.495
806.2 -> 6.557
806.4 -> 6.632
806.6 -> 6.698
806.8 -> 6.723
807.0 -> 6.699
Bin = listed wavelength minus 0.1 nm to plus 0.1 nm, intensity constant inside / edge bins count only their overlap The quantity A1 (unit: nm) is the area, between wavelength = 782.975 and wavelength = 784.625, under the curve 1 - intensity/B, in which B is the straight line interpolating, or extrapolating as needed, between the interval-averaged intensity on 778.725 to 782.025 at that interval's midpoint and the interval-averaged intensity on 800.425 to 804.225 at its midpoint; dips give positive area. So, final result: 0.10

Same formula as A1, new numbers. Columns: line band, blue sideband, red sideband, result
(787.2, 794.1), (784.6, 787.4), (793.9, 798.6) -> 0.39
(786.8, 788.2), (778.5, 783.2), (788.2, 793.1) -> -0.04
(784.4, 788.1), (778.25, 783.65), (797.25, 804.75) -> -0.08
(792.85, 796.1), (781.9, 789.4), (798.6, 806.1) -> 0.12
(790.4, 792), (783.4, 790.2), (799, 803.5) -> 0.10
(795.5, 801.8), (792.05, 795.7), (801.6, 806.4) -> -0.13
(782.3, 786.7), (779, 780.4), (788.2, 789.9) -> 0.08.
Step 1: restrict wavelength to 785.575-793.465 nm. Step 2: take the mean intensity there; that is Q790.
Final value 6.56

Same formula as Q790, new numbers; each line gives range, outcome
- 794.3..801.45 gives 6.58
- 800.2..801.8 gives 6.61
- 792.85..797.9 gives 6.51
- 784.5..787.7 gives 6.9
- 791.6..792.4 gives 6.38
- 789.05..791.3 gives 6.39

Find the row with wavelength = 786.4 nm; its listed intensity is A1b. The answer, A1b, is 7.096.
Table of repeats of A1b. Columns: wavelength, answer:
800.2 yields 6.436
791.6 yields 6.388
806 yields 6.495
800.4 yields 6.434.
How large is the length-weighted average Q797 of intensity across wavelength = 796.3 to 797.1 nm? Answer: 6.74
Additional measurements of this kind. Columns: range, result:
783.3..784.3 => 6.47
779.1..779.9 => 7.06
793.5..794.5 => 6.21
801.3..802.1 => 6.83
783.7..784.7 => 6.44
